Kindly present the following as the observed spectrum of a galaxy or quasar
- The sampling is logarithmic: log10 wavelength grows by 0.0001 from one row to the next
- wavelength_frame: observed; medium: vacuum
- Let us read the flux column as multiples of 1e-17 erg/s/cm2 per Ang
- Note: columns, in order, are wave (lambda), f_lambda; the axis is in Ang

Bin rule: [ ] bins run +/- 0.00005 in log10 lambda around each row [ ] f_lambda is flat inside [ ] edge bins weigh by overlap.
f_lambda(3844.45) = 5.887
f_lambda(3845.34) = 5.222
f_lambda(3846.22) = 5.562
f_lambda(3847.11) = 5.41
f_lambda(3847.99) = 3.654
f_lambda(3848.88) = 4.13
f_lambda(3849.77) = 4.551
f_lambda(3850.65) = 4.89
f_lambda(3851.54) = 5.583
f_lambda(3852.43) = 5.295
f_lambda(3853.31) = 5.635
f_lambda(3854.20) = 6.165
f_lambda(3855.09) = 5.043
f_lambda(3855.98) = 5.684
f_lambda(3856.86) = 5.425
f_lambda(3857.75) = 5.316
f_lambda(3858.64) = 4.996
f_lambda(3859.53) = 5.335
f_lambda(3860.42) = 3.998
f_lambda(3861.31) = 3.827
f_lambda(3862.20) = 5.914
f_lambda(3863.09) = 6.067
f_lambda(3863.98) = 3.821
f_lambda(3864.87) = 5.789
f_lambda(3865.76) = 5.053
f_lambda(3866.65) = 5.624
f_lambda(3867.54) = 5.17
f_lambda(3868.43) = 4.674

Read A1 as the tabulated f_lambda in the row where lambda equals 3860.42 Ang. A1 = 3.998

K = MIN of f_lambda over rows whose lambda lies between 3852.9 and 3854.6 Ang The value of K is 5.635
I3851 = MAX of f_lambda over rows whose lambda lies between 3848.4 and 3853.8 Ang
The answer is 5.635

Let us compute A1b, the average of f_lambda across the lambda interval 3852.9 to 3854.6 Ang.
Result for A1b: 5.89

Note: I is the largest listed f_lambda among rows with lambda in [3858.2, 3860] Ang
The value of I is 5.335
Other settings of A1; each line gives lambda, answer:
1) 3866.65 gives 5.624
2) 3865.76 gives 5.053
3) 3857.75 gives 5.316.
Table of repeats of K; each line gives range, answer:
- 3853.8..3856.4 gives 5.043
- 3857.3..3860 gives 4.996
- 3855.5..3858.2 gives 5.316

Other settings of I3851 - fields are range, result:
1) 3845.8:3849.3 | 5.562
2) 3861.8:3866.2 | 6.067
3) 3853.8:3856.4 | 6.165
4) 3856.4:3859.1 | 5.425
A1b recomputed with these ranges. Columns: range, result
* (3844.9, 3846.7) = 5.4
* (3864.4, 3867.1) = 5.47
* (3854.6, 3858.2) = 5.38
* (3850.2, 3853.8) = 5.36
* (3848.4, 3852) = 4.77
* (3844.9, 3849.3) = 4.8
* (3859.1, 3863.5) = 5.02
